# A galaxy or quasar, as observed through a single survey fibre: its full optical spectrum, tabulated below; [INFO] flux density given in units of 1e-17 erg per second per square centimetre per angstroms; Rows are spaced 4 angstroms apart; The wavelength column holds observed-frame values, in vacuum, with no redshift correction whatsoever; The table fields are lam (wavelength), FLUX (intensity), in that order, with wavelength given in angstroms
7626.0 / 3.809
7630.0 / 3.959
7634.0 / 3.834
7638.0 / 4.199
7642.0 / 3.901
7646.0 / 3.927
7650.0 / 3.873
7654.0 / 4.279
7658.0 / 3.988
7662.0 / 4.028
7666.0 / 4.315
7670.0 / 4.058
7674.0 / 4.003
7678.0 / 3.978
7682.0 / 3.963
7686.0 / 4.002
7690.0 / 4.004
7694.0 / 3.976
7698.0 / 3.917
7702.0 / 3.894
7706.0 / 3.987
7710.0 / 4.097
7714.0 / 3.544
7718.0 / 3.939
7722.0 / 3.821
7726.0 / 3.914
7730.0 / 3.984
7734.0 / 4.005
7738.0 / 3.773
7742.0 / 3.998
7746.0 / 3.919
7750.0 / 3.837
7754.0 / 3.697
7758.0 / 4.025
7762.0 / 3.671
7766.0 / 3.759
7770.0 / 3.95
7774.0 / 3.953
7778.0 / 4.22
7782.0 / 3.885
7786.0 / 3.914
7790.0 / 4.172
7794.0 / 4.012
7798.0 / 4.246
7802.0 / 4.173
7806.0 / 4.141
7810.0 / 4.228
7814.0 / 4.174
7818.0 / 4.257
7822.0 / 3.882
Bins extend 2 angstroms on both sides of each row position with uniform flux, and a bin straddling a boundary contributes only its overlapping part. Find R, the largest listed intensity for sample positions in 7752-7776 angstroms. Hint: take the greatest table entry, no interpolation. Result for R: 4.025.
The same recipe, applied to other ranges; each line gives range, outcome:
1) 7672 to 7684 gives 4.003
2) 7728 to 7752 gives 4.005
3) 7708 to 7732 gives 4.097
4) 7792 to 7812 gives 4.246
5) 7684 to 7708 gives 4.004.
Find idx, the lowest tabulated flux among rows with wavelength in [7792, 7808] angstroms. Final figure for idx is 4.012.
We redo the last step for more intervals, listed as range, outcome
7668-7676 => 4.003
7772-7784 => 3.885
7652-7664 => 3.988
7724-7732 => 3.914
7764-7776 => 3.759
